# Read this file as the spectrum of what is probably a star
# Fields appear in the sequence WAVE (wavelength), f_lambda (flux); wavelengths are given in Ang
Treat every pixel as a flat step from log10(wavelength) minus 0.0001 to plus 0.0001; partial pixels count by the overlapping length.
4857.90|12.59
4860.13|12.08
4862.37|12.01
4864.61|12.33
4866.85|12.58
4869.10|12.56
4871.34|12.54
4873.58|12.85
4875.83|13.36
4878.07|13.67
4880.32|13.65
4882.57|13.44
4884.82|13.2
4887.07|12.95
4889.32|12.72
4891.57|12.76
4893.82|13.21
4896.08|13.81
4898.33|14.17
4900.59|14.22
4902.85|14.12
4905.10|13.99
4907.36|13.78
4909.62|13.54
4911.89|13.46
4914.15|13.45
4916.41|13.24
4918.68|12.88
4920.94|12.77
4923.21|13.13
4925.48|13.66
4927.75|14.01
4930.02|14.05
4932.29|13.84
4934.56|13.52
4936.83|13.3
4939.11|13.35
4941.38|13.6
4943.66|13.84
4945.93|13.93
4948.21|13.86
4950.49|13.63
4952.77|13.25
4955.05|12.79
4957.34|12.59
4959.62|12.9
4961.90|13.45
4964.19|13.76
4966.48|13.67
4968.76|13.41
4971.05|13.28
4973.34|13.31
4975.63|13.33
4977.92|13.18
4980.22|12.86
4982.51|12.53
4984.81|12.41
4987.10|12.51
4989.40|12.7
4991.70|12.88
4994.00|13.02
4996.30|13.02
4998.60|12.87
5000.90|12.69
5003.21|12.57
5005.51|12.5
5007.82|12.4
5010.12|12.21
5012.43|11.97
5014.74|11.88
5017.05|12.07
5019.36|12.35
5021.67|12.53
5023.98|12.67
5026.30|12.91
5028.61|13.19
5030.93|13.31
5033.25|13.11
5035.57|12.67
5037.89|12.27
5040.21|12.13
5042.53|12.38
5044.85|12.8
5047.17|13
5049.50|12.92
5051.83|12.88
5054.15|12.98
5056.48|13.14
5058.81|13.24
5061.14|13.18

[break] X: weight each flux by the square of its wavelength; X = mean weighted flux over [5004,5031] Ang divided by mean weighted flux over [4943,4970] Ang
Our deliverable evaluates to 0.95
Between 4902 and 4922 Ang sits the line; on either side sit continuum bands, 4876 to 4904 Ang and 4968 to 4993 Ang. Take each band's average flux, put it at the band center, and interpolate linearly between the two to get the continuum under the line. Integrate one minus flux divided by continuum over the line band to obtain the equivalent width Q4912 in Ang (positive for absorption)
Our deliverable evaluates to -0.2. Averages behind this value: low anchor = 13.5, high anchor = 12.9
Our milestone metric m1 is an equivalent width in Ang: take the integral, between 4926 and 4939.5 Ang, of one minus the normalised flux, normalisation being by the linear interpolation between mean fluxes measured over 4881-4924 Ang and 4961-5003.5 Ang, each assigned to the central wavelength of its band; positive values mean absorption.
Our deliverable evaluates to -0.4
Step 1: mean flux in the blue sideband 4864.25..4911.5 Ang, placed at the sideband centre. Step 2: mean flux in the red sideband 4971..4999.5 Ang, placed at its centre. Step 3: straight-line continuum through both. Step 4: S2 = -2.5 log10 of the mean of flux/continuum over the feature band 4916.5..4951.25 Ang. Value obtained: -0.03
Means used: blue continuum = 13.3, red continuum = 12.9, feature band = 13.5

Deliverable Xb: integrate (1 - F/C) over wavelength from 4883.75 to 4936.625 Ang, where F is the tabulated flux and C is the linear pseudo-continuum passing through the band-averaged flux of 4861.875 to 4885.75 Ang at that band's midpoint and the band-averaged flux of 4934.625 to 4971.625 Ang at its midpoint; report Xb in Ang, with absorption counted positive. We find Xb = -1.3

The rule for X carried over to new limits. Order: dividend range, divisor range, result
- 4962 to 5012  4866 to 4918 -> 1.00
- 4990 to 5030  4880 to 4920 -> 0.98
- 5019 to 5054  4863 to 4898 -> 1.04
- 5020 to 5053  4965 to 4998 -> 1.00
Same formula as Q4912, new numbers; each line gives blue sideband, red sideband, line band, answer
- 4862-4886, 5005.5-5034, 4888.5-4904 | -0.84 Ang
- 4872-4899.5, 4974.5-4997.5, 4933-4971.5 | -1.27 Ang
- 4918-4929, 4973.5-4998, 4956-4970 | -0.28 Ang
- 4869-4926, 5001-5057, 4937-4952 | -0.65 Ang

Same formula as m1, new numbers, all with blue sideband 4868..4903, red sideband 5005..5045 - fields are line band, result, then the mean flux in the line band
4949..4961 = -0.1 Ang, 13.1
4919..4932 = -0.4 Ang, 13.5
